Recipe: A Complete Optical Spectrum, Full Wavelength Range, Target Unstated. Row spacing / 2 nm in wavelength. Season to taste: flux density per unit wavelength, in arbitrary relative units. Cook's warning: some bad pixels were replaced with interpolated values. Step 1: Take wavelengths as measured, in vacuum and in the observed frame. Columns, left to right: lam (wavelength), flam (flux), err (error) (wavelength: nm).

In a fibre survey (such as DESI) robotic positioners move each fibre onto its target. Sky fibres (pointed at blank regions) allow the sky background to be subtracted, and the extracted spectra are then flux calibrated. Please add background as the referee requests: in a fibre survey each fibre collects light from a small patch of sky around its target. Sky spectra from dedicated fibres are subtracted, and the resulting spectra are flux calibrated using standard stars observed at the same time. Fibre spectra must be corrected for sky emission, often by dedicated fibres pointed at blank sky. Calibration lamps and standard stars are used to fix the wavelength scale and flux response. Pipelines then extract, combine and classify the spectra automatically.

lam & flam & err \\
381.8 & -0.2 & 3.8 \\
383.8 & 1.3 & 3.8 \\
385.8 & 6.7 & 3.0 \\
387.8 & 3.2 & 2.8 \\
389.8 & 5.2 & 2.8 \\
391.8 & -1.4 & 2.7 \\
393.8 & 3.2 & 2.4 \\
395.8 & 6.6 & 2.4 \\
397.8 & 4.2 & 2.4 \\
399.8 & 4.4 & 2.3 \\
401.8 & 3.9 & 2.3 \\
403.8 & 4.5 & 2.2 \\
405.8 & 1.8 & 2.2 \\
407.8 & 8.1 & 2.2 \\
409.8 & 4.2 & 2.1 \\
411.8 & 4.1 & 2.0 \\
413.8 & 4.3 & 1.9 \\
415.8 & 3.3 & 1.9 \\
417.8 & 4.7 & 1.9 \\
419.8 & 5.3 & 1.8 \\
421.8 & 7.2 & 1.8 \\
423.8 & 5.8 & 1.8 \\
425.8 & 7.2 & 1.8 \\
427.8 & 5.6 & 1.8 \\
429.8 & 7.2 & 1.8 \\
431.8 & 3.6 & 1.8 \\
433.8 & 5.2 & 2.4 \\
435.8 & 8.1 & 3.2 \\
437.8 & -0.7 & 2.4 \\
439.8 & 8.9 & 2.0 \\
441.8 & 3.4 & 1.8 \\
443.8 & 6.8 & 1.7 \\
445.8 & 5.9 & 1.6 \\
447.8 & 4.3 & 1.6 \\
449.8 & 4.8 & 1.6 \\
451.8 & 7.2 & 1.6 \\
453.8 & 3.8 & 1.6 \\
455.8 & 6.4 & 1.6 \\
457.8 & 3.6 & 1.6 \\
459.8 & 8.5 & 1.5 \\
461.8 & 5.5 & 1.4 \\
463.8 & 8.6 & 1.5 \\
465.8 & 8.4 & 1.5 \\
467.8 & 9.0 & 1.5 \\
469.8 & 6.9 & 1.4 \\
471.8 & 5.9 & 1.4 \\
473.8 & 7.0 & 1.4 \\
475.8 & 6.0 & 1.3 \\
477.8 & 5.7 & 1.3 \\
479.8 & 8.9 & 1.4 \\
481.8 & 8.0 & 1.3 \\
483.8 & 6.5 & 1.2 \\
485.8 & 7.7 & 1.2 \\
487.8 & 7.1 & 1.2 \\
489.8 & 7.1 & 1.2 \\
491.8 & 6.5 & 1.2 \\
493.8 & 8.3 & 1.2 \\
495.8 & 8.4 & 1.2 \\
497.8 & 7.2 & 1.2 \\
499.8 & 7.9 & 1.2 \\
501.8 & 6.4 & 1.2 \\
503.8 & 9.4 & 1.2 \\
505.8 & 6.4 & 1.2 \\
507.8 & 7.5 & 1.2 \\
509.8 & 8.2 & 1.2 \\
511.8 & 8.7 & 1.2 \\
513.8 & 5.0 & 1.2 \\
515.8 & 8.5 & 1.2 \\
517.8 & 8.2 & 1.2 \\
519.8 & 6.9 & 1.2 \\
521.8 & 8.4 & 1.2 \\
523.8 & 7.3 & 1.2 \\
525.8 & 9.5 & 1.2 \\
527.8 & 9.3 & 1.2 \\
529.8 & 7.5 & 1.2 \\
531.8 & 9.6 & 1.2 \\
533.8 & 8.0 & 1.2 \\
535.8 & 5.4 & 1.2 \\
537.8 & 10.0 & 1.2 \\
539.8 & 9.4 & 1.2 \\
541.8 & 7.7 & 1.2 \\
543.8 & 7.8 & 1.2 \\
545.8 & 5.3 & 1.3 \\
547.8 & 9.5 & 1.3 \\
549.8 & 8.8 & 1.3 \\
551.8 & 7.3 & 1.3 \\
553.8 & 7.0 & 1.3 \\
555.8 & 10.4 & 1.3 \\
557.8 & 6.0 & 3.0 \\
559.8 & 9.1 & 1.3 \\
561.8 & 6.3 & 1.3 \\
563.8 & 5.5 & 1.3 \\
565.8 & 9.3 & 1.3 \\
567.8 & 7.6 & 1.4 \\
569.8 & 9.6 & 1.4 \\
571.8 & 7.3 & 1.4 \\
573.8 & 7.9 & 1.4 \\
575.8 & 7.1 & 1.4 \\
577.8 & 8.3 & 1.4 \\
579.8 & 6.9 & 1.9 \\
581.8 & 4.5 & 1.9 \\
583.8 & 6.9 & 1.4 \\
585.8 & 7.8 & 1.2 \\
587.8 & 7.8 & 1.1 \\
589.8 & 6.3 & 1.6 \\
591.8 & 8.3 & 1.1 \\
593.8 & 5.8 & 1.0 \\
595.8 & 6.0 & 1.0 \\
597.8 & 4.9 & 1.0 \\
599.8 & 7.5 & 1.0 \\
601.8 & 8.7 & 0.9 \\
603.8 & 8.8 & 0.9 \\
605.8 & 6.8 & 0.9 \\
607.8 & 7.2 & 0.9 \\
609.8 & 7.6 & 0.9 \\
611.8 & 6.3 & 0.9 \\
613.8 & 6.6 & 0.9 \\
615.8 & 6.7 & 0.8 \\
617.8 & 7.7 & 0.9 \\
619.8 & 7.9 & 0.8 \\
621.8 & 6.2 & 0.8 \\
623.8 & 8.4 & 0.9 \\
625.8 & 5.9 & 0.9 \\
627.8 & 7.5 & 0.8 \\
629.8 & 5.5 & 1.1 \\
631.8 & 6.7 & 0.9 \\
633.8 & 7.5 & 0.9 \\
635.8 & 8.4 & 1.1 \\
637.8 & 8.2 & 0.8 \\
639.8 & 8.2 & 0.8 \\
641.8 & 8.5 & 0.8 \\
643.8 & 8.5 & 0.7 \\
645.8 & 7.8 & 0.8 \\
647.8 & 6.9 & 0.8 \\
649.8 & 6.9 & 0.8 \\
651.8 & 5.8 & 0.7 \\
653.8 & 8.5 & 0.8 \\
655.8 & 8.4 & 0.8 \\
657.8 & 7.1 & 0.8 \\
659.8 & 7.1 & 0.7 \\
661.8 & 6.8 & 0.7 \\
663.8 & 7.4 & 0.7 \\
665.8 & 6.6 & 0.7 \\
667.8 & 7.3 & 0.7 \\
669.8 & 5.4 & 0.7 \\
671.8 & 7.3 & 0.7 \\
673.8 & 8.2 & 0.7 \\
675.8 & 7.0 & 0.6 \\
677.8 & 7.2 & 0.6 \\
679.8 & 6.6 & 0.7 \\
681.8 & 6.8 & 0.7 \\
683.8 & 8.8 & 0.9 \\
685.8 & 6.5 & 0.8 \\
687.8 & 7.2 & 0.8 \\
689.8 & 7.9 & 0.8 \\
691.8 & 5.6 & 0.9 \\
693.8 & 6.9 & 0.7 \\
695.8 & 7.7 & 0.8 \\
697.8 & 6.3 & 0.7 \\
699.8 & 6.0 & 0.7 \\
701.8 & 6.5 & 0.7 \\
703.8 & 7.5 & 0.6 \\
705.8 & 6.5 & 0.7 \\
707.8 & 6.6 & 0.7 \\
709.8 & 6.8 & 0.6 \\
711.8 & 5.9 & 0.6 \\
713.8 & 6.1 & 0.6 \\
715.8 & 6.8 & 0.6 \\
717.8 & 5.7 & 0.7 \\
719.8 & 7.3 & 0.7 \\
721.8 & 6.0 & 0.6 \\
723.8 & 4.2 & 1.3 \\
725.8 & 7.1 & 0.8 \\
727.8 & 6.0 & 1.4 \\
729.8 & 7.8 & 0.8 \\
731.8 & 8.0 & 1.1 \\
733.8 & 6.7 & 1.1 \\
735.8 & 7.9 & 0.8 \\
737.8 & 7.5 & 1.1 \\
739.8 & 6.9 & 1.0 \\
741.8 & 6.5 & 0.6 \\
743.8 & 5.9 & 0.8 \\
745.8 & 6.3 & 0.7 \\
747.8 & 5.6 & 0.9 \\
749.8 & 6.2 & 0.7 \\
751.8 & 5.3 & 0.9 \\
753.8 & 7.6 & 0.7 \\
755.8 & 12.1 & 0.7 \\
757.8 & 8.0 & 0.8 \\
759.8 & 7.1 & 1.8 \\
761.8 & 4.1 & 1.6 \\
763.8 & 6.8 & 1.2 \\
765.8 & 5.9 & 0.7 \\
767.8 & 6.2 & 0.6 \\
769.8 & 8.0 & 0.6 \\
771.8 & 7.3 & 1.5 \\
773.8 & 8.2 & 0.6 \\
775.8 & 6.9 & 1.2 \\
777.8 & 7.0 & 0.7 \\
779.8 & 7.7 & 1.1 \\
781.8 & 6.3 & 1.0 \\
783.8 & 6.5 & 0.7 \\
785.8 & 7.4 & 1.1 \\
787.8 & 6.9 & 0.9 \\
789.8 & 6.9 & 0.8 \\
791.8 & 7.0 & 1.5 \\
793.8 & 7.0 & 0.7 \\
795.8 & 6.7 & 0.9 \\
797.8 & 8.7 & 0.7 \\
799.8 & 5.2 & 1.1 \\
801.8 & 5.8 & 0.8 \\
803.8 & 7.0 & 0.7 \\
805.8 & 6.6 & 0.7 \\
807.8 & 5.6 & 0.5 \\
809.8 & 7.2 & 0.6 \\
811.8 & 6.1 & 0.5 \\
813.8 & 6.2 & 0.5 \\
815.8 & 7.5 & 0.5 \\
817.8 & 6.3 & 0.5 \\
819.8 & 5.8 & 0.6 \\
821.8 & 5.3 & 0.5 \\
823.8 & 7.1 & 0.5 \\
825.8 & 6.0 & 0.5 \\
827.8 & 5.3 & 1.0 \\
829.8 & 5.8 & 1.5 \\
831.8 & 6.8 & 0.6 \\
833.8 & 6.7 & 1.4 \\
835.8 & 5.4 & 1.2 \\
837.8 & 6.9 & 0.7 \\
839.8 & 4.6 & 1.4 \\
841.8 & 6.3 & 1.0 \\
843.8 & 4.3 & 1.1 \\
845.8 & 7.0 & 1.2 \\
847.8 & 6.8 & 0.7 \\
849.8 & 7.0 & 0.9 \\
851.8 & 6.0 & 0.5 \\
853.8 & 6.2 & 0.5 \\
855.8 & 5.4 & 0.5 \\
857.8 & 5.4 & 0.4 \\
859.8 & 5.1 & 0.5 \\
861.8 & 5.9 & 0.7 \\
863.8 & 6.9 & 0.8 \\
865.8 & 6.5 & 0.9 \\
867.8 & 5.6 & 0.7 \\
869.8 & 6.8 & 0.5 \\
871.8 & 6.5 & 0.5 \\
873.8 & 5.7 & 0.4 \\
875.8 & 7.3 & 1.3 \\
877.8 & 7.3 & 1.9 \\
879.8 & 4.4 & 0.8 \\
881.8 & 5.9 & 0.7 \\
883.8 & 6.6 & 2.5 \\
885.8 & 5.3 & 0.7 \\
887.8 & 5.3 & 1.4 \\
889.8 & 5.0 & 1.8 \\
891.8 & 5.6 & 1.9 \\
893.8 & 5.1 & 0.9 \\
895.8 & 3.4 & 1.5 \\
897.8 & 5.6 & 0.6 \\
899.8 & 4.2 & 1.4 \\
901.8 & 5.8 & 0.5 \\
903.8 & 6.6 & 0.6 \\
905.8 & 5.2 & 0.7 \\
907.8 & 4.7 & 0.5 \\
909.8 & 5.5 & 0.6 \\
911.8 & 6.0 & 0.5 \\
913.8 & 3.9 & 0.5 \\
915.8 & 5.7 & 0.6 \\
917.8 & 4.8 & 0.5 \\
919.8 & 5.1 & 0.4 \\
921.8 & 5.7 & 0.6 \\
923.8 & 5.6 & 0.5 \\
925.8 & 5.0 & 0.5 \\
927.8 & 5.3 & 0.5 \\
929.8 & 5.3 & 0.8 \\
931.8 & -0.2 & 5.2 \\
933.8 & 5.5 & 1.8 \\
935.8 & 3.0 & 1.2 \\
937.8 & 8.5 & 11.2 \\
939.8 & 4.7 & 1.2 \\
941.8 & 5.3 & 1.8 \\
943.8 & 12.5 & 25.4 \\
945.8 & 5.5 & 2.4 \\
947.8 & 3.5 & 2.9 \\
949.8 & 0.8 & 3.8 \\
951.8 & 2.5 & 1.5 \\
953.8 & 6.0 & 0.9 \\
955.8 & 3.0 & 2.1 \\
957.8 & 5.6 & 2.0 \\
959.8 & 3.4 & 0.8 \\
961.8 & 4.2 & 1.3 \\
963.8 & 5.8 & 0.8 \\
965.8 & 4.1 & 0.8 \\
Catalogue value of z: 0.15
